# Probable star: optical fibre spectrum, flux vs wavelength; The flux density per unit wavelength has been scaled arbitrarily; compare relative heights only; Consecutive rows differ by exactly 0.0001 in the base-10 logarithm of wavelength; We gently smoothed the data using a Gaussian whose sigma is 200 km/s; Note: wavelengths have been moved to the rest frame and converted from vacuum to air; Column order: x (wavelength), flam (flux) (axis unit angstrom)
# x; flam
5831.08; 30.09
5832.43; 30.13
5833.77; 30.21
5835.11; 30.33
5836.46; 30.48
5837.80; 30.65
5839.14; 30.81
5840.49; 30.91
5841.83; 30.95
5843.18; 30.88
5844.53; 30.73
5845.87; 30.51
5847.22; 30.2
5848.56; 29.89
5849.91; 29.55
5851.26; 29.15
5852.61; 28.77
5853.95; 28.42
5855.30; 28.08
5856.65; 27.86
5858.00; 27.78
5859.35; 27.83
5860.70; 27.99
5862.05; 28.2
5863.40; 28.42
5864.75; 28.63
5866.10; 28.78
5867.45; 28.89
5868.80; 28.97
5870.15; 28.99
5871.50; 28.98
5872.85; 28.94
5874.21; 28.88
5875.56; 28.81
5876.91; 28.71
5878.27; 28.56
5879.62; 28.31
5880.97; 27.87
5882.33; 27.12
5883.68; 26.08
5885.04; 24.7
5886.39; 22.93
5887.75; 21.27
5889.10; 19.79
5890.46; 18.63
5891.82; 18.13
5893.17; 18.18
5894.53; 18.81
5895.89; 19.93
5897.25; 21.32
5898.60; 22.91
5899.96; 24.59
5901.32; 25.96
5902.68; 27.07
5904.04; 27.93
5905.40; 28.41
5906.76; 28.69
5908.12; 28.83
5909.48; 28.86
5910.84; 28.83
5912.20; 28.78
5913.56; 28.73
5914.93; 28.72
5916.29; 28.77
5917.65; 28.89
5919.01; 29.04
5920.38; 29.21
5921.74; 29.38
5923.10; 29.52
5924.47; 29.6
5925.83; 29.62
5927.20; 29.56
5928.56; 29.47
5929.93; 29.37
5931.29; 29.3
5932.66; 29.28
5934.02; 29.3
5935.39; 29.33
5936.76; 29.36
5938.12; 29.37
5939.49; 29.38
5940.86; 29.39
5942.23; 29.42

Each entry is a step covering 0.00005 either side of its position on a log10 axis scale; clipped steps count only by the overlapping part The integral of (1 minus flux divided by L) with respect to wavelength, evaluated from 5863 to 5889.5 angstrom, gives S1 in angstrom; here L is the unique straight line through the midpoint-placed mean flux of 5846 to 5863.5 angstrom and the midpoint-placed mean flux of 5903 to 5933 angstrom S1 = 1.4 angstrom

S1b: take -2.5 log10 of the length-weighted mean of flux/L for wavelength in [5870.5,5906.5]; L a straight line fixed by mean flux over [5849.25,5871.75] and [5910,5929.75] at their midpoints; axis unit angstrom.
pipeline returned 0.16 mag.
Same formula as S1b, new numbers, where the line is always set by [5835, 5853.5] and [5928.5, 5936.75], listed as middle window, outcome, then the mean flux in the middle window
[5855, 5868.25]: 0.07 mag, 28.3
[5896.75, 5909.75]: 0.12 mag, 26.5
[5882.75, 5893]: 0.35 mag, 21.6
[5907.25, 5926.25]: 0.02 mag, 29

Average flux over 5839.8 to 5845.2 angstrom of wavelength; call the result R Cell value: 30.8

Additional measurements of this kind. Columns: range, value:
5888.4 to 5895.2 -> 18.7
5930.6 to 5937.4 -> 29.3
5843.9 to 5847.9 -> 30.5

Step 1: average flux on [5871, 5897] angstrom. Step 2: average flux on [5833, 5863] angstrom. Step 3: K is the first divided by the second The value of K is 0.82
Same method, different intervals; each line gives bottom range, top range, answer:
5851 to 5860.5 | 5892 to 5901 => 0.74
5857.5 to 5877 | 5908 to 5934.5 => 1.02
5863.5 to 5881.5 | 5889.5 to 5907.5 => 0.80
